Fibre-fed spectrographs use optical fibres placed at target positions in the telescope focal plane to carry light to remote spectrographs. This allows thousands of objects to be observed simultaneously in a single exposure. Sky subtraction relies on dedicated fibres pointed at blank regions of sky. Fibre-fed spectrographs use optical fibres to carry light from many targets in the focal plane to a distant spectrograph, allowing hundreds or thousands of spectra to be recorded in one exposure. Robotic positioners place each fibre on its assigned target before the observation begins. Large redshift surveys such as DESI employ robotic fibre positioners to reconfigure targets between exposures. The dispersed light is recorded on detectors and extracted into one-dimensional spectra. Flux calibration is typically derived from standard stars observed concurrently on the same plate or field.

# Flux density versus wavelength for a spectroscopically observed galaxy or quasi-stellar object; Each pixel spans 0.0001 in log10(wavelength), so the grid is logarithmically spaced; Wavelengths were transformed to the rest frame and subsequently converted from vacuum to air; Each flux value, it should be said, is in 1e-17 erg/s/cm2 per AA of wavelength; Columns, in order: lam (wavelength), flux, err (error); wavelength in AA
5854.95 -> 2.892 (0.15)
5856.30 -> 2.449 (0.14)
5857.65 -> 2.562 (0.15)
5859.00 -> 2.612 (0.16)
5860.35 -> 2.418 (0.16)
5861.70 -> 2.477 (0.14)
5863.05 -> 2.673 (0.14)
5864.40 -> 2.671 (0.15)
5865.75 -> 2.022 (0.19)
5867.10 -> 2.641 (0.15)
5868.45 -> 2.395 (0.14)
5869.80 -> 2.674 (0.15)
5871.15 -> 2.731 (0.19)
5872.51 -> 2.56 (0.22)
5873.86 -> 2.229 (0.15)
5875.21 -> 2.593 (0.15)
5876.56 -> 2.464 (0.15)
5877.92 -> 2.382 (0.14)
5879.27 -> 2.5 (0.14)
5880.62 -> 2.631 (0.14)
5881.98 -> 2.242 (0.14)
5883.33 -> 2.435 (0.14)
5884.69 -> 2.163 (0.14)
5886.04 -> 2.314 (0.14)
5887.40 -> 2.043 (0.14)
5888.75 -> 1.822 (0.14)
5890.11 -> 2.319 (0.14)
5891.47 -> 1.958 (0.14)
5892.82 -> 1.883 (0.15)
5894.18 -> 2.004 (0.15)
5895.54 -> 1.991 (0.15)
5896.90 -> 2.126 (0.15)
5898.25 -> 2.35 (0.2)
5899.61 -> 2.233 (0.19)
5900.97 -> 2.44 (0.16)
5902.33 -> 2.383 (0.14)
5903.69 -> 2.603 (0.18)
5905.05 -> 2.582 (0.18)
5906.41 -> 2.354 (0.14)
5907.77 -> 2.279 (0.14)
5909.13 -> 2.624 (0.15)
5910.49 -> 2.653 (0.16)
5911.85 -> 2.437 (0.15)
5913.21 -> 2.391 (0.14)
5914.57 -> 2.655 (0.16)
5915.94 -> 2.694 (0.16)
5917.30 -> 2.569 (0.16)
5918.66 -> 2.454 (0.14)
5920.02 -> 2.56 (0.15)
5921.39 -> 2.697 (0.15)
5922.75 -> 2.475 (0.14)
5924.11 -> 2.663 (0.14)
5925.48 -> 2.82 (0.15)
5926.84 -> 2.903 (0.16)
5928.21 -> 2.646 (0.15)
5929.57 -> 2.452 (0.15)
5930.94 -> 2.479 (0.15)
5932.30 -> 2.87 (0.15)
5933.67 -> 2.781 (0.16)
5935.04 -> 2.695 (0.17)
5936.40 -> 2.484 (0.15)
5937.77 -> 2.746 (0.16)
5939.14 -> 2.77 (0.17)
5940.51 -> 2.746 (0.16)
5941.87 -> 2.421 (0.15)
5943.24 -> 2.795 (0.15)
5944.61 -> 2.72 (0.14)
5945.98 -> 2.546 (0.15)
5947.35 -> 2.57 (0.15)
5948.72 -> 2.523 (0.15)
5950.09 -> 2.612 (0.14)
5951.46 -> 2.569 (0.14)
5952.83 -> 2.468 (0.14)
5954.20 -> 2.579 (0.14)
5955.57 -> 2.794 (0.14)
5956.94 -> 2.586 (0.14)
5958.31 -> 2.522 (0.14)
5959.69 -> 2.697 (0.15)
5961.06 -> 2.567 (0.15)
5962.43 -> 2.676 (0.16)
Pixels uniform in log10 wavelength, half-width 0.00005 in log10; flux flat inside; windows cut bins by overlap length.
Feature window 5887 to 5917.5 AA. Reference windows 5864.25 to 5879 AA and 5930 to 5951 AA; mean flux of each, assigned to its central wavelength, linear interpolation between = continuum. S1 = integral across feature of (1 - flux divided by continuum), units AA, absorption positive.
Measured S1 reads 2.8 AA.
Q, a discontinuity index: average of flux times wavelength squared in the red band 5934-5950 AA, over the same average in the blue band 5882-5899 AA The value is 1.27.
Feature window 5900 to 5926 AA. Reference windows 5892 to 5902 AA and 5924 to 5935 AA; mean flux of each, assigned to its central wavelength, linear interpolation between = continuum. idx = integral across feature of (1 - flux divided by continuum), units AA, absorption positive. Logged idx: -1.3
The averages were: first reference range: 2.15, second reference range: 2.7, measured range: 2.54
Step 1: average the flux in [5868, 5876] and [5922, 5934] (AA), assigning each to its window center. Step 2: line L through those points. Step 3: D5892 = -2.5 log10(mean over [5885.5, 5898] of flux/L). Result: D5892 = 0.25 mag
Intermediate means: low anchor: 2.53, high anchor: 2.67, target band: 2.06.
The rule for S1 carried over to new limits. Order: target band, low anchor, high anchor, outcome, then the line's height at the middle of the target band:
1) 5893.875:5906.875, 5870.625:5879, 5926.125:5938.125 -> 1.30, 2.57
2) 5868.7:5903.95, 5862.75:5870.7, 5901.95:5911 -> 2.78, 2.51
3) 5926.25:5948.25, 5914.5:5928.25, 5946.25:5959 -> -0.41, 2.61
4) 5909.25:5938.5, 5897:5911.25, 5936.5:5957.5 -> -1.17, 2.52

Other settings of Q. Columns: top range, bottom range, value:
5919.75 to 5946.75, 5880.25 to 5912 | 1.18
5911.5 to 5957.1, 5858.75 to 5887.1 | 1.09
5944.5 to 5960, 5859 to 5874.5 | 1.07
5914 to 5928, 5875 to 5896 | 1.20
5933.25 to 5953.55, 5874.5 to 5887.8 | 1.13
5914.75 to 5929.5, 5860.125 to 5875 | 1.07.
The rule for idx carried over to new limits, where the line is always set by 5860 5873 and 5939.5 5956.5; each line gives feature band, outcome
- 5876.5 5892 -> 1.7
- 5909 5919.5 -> 0.1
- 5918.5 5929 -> -0.3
